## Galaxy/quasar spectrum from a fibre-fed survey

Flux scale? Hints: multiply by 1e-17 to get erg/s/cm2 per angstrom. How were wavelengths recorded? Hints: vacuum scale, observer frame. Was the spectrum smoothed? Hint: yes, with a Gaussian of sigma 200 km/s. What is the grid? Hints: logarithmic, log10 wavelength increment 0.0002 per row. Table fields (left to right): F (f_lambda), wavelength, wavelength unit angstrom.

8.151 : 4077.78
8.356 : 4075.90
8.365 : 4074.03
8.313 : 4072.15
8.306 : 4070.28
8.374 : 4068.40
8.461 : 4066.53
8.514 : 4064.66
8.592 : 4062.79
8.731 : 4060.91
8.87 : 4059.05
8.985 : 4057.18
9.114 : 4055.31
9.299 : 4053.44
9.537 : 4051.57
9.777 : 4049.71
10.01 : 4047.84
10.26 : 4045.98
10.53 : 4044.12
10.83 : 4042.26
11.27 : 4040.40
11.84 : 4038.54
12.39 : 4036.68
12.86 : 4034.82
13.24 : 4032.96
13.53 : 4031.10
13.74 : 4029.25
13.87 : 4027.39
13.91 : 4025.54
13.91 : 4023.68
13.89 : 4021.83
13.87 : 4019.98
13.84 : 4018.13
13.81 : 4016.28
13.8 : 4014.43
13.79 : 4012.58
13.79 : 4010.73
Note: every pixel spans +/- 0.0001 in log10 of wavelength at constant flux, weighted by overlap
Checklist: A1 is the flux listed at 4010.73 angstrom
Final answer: 13.79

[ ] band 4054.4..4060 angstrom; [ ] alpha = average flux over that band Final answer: 9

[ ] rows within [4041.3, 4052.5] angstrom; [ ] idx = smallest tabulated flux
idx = 9.537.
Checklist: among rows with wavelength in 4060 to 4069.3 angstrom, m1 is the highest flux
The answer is 8.731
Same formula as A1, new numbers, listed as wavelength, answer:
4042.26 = 10.83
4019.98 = 13.87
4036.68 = 12.39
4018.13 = 13.84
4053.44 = 9.299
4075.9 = 8.356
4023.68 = 13.91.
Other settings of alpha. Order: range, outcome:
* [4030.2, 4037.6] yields 13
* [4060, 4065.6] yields 8.6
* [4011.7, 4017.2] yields 13.8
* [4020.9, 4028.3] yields 13.9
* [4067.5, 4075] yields 8.34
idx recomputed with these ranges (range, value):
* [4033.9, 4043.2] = 10.83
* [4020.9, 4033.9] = 13.24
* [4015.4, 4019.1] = 13.81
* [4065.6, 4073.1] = 8.306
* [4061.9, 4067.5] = 8.461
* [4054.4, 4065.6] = 8.514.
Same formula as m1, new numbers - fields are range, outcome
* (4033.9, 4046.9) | 12.86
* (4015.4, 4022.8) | 13.89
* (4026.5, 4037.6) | 13.87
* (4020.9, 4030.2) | 13.91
